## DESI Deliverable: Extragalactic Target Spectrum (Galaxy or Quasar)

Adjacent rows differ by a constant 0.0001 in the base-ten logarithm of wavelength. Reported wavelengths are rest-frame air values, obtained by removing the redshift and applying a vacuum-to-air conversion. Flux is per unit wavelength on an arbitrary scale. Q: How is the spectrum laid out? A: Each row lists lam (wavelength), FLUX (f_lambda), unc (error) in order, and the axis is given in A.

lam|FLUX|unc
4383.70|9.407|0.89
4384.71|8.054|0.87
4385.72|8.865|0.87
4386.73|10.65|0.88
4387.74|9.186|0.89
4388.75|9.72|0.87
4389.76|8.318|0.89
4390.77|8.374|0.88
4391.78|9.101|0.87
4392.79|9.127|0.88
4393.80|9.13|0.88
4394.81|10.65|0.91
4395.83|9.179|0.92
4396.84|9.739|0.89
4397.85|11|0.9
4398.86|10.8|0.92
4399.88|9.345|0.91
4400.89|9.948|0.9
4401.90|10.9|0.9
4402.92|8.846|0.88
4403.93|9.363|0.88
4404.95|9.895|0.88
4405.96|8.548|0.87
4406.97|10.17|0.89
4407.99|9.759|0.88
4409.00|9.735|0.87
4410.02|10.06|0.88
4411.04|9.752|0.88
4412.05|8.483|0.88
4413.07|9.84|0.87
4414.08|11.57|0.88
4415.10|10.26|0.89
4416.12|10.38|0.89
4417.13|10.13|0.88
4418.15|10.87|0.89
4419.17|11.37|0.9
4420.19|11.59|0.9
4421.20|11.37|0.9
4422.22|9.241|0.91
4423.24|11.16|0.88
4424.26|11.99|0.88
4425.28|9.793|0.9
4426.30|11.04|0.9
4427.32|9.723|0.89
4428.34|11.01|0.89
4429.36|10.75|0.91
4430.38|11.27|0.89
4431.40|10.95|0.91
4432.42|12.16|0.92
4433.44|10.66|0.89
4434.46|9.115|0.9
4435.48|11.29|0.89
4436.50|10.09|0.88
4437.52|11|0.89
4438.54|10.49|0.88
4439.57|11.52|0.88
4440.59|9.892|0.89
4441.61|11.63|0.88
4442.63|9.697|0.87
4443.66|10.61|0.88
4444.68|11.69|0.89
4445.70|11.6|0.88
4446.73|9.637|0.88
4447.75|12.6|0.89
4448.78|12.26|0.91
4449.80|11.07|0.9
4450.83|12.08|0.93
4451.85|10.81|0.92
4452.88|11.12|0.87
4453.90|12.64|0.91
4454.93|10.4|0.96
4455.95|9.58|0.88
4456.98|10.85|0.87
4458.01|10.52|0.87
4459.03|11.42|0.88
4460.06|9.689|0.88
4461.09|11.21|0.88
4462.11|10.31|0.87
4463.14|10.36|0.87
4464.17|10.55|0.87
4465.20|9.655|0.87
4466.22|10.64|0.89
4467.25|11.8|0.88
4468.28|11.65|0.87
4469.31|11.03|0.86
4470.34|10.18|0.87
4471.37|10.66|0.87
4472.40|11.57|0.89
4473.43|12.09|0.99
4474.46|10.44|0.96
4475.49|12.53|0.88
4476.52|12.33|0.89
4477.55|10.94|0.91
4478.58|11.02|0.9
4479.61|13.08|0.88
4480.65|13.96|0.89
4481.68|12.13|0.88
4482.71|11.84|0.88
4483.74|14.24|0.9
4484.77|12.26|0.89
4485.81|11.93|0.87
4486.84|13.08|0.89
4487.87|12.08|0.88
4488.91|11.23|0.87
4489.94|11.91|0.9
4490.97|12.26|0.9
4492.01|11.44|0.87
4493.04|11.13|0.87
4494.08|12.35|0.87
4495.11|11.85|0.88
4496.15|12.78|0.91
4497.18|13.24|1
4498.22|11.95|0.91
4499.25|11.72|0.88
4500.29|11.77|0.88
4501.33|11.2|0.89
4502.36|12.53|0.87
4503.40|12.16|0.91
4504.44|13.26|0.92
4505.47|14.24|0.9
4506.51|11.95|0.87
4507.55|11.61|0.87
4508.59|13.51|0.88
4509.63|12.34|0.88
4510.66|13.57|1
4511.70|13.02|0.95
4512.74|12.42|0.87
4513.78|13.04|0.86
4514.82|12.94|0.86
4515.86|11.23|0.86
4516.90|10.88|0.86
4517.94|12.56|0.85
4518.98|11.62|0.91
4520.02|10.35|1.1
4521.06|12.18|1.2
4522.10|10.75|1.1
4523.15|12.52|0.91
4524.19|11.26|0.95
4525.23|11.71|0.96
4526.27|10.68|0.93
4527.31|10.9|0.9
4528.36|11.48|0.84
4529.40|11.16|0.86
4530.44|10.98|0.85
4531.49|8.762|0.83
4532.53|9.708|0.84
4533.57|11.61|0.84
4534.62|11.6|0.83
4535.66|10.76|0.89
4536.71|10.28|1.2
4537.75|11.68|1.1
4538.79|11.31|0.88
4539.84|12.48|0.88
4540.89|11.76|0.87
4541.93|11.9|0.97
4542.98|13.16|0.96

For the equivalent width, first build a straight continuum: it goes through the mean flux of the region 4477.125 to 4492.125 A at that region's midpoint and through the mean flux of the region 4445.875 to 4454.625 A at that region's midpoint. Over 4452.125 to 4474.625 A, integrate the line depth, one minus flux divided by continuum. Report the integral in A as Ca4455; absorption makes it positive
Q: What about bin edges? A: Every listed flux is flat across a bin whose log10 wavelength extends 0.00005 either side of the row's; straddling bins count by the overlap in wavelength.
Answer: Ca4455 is 1.8 A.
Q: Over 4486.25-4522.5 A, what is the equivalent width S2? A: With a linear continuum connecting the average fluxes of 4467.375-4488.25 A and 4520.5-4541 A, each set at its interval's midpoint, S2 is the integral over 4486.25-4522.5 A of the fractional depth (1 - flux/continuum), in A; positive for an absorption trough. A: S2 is -2.0 A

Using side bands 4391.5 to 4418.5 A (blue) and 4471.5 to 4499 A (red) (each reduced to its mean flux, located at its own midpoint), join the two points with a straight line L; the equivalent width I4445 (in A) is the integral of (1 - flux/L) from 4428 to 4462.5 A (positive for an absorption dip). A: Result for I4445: 0.2 A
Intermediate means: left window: 9.87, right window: 12.1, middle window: 10.9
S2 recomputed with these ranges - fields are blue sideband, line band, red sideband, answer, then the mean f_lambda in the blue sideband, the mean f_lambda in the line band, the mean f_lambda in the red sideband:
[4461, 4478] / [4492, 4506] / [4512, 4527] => -1.0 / 11.1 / 12.3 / 11.7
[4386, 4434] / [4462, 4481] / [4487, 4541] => -0.3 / 10.1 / 11.3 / 11.8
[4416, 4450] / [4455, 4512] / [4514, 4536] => -3.6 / 10.9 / 11.8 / 11.2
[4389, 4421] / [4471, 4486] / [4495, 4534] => -1.1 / 9.89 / 12.1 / 11.9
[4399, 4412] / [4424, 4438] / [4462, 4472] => -0.9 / 9.68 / 10.8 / 10.7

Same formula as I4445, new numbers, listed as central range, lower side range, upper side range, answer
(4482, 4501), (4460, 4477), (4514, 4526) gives -1.4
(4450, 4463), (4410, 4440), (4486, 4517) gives 0.5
